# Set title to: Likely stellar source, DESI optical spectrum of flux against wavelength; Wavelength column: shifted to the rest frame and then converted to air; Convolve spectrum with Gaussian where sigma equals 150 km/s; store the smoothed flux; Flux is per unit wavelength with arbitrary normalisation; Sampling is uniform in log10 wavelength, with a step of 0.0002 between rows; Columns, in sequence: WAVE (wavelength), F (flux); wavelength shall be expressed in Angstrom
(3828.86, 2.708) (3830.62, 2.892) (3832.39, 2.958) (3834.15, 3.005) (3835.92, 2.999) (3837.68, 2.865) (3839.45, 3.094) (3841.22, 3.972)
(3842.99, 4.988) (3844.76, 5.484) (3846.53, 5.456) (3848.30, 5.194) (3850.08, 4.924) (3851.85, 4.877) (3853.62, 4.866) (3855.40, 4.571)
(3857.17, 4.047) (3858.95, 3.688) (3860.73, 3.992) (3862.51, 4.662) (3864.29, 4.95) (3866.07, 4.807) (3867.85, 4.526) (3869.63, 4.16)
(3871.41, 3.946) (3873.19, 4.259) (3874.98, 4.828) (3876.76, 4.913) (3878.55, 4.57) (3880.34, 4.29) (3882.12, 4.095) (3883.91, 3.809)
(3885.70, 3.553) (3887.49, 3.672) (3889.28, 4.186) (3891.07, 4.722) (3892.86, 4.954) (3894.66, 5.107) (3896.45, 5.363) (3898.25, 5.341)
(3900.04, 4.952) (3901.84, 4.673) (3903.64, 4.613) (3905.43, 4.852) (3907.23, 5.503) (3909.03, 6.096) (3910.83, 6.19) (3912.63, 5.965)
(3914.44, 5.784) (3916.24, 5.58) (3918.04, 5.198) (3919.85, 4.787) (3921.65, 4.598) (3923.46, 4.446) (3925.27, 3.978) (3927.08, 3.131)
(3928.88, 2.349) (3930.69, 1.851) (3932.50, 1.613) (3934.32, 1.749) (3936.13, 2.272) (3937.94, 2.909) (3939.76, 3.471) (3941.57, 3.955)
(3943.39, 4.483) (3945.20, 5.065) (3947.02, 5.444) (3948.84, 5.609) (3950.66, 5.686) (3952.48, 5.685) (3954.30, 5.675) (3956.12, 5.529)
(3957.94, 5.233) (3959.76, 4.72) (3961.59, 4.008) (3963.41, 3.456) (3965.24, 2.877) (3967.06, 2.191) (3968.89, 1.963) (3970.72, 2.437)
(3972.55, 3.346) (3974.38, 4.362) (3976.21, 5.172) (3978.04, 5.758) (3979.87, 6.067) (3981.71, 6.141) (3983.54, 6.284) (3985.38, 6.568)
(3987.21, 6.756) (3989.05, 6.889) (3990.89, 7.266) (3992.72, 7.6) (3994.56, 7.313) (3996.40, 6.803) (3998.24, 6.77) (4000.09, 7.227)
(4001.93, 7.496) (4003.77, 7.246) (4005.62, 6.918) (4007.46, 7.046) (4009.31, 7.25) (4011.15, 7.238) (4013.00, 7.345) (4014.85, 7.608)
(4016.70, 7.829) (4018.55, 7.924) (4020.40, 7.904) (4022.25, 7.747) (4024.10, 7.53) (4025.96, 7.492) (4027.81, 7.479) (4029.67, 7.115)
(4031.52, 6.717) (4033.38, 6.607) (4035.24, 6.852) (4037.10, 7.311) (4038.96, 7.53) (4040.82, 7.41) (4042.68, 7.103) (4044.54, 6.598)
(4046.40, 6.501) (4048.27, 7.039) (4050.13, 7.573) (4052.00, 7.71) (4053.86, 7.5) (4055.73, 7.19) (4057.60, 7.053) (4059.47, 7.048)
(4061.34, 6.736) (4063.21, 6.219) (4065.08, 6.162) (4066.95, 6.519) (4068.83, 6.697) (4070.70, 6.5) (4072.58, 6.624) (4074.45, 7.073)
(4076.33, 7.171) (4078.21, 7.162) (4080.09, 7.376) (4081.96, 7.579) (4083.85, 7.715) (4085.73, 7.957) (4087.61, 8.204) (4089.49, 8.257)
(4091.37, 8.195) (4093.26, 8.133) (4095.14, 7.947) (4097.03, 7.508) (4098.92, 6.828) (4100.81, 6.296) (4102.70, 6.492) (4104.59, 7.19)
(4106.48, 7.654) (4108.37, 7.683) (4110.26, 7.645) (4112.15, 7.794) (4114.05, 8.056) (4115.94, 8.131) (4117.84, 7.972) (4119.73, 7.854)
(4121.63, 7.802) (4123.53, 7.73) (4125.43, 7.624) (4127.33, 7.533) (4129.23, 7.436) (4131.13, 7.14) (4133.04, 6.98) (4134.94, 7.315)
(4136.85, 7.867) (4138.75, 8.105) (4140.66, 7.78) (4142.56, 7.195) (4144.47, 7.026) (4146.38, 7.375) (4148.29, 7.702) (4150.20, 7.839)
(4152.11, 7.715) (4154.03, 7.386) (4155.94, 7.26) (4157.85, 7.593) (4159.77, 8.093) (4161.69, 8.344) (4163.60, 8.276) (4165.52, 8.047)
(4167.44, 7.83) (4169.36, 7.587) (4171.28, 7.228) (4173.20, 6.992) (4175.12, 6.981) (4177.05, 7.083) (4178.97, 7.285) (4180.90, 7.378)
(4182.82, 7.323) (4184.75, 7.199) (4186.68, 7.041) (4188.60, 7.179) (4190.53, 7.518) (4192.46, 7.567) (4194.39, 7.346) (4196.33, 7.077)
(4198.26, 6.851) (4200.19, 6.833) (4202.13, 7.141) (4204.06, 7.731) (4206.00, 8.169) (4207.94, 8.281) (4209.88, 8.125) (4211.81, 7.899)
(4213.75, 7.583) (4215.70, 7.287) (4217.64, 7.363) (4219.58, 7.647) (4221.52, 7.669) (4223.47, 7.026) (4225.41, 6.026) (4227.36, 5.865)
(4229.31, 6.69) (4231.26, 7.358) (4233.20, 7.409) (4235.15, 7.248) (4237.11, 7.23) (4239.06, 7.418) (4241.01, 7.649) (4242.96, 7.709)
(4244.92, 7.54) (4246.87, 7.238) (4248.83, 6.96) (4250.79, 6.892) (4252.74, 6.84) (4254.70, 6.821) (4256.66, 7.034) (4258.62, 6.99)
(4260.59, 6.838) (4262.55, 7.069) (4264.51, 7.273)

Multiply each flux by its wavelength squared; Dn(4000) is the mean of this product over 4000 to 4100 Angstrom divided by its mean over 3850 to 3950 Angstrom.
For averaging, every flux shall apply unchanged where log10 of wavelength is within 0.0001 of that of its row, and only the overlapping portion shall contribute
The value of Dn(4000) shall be 1.8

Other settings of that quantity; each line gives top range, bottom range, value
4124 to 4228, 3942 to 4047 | 1.31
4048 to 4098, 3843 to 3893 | 1.80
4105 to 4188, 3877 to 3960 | 1.88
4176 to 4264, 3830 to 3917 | 1.89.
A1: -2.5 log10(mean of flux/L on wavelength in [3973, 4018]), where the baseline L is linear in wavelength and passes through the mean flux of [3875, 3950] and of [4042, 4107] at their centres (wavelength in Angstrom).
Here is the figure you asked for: -0.16 mag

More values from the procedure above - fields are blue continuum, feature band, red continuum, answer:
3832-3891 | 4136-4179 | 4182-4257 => -0.13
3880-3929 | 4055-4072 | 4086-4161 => 0.02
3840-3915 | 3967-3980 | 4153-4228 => 0.39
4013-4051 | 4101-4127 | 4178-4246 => -0.05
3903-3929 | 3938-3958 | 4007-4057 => 0.13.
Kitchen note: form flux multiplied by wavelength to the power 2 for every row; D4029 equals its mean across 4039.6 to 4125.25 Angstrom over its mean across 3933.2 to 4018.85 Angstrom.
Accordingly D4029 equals 1.41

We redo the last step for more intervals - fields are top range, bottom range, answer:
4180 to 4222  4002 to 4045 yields 1.11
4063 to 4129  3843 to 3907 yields 1.80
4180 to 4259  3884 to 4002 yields 1.72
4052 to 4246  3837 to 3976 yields 1.92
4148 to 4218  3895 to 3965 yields 1.89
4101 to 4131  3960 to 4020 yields 1.35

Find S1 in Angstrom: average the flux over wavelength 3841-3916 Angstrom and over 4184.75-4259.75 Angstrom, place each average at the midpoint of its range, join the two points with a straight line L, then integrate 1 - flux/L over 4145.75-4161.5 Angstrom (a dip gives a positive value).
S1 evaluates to -2.08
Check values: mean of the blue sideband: 4.76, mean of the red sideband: 7.27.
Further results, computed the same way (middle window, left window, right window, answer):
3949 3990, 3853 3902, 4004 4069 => 7.9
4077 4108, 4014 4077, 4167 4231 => -1.6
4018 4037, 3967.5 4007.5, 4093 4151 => -2.6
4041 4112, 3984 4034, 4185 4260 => 0.3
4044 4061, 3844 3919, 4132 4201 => -2.0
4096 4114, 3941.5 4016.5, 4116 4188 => -0.6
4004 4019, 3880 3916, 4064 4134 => -2.5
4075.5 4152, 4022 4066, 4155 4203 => -3.6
